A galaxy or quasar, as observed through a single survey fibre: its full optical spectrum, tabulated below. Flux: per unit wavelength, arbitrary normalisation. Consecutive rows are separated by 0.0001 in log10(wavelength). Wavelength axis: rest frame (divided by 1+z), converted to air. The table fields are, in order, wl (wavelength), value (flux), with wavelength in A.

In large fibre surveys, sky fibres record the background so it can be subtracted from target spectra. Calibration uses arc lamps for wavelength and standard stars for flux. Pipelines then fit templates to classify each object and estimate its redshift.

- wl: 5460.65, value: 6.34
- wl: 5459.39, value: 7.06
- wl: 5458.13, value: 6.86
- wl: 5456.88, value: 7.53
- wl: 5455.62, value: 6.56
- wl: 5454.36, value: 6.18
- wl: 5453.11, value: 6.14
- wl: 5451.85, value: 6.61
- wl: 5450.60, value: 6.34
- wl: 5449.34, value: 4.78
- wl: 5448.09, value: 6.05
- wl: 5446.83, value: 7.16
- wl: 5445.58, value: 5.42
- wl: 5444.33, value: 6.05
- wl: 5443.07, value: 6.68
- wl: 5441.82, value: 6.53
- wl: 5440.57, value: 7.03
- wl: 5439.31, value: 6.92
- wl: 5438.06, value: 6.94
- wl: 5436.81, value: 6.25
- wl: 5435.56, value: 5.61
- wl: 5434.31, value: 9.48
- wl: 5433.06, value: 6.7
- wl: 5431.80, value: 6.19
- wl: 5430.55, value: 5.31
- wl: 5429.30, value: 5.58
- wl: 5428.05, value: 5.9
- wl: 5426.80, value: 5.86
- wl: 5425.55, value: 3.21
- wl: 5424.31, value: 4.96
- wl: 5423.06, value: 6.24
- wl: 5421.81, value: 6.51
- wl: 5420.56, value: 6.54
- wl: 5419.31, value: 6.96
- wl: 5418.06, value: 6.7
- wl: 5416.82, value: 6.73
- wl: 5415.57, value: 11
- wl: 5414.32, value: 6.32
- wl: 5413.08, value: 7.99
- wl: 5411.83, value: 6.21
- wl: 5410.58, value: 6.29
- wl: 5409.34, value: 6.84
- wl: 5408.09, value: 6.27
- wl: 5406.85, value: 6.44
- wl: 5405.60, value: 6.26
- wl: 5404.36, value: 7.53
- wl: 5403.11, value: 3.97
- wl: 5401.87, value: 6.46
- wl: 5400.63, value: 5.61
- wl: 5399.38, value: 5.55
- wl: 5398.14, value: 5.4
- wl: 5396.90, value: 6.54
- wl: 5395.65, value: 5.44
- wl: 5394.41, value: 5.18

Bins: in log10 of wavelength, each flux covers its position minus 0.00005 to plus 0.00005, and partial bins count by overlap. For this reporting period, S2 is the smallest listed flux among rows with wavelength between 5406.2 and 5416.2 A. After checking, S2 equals 6.21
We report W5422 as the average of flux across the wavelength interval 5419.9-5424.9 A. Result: 6.07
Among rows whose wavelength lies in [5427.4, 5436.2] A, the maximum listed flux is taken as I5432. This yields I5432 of 9.48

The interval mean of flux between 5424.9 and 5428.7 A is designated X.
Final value 5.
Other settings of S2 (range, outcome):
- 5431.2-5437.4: 5.61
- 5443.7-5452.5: 4.78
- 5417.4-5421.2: 6.54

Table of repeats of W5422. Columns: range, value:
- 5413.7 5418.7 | 7.69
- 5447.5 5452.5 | 5.95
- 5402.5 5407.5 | 6.06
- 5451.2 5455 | 6.31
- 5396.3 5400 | 5.84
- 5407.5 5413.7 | 6.72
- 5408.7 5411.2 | 6.57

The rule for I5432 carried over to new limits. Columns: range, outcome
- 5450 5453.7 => 6.61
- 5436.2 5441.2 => 7.03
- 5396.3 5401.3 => 6.54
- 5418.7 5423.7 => 6.96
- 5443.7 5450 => 7.16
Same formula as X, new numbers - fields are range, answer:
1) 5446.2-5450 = 5.99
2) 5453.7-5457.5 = 6.75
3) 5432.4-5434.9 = 8.03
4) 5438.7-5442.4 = 6.82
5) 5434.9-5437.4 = 5.98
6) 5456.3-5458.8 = 7.2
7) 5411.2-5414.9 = 6.84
